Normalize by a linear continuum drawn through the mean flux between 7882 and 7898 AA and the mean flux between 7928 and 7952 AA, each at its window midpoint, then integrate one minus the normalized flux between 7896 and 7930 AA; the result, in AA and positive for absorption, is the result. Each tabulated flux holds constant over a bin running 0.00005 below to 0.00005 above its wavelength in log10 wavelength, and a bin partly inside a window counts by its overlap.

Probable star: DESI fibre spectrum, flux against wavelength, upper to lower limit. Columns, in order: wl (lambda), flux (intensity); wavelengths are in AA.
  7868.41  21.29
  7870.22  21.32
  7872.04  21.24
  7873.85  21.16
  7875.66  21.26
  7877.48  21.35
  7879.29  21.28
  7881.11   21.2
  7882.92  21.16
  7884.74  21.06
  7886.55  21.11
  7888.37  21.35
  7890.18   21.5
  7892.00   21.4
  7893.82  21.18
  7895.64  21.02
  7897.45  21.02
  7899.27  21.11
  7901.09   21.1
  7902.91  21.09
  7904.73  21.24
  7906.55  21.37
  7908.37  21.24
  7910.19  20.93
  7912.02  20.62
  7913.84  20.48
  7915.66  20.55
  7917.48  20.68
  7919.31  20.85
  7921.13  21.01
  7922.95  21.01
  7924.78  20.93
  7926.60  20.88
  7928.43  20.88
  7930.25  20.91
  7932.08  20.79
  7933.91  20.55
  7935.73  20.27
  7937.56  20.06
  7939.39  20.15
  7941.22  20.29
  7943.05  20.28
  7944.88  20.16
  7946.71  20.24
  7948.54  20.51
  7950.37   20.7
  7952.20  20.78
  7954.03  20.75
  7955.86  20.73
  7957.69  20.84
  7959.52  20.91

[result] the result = -0.1 AA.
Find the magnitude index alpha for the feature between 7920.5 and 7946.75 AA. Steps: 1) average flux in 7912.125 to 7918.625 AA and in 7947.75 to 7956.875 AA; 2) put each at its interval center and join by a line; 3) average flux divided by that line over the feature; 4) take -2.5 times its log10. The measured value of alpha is 0.00 mag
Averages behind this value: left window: 20.6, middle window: 20.6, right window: 20.7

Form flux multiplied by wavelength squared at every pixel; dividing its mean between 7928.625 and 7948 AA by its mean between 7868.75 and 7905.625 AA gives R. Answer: 0.97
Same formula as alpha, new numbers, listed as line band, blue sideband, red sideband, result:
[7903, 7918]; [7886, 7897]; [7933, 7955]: 0.002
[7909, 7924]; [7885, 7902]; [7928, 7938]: 0.004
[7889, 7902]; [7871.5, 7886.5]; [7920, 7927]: -0.004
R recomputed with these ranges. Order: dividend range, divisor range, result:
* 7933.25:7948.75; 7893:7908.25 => 0.97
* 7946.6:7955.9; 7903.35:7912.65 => 0.99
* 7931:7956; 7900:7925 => 0.98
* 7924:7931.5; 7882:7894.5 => 0.99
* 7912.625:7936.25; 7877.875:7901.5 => 0.99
